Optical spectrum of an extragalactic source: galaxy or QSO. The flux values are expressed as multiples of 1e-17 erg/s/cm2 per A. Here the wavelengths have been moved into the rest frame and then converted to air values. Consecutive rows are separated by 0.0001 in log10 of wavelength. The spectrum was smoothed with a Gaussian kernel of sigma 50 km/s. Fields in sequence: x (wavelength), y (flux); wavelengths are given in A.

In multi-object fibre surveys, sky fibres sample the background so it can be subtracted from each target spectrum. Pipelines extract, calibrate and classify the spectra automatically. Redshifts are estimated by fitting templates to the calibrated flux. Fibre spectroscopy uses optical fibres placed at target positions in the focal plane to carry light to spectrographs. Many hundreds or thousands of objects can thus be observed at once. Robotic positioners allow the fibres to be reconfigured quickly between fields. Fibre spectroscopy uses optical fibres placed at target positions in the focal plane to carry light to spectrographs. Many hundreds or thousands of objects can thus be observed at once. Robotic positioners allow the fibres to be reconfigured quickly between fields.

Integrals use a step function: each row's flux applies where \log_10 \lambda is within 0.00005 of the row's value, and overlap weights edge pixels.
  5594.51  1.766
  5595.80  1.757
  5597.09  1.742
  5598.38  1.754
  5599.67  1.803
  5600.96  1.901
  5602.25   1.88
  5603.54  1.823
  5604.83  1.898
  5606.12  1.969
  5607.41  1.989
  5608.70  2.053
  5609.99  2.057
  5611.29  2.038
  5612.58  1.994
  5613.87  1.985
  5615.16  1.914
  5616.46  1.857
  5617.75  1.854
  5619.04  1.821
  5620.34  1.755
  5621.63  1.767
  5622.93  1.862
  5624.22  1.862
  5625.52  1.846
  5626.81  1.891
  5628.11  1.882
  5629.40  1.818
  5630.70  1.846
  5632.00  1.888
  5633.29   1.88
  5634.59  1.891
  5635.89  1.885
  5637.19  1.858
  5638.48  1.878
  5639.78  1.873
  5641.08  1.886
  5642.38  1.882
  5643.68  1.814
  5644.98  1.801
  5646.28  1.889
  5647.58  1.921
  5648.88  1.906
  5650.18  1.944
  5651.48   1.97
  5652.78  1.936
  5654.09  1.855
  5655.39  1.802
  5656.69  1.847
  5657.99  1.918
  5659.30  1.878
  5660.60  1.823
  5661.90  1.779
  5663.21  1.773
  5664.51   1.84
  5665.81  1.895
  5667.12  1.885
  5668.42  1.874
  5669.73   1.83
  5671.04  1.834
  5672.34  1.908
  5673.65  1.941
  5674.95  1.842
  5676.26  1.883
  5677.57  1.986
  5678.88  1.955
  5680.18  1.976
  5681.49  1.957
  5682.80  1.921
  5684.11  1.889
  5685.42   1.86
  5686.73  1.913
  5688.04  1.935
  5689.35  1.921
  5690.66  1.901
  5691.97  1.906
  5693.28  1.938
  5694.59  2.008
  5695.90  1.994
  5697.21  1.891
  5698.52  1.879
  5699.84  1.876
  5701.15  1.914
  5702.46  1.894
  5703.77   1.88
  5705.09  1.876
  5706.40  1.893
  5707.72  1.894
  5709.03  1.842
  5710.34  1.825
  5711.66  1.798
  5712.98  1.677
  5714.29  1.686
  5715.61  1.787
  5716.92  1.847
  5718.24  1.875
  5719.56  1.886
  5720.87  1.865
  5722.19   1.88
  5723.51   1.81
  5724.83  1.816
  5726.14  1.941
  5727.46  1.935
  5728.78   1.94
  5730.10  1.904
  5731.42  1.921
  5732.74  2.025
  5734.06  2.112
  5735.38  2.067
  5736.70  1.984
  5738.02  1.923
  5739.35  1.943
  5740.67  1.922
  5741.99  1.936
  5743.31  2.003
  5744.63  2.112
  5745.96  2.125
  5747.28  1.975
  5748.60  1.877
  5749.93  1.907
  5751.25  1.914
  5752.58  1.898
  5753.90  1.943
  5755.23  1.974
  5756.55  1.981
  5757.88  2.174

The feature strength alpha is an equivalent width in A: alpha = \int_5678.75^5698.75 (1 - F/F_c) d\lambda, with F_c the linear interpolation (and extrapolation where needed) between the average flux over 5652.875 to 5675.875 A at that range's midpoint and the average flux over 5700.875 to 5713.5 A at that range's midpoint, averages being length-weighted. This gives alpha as -0.8 A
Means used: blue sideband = 1.86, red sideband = 1.85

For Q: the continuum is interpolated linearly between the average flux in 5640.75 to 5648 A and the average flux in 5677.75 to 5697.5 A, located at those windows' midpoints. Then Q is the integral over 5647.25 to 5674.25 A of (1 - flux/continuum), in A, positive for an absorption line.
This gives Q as 0.2 A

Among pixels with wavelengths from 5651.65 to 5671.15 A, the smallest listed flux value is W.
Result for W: 1.773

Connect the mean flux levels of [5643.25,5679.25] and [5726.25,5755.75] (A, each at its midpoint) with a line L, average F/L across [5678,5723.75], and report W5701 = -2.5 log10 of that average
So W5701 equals 0.02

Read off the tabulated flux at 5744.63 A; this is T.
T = 2.112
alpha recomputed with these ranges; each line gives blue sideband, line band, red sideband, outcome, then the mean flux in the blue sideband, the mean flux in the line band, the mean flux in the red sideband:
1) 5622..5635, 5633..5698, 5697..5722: -1.25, 1.86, 1.89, 1.85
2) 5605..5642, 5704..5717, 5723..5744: 0.84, 1.9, 1.81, 1.95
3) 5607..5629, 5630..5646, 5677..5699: 0.40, 1.91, 1.87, 1.93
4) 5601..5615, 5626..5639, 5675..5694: 0.53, 1.96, 1.87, 1.92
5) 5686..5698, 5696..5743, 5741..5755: 1.42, 1.93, 1.89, 1.97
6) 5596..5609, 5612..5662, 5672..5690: 0.58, 1.87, 1.87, 1.92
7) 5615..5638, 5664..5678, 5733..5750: 0.19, 1.85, 1.88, 1.99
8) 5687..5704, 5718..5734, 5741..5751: 0.42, 1.92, 1.91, 1.99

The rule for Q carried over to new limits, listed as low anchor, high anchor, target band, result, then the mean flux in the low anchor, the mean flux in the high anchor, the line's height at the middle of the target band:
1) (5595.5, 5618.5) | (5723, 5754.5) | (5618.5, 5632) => 0.5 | 1.91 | 1.96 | 1.91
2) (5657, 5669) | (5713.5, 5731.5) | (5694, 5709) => -0.4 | 1.85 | 1.86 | 1.86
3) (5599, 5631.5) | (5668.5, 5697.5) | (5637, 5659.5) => 0.3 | 1.89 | 1.92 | 1.91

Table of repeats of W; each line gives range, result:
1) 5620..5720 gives 1.677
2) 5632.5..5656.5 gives 1.801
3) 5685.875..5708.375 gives 1.876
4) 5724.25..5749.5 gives 1.816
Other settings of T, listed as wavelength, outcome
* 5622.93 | 1.862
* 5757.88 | 2.174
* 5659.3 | 1.878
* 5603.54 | 1.823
